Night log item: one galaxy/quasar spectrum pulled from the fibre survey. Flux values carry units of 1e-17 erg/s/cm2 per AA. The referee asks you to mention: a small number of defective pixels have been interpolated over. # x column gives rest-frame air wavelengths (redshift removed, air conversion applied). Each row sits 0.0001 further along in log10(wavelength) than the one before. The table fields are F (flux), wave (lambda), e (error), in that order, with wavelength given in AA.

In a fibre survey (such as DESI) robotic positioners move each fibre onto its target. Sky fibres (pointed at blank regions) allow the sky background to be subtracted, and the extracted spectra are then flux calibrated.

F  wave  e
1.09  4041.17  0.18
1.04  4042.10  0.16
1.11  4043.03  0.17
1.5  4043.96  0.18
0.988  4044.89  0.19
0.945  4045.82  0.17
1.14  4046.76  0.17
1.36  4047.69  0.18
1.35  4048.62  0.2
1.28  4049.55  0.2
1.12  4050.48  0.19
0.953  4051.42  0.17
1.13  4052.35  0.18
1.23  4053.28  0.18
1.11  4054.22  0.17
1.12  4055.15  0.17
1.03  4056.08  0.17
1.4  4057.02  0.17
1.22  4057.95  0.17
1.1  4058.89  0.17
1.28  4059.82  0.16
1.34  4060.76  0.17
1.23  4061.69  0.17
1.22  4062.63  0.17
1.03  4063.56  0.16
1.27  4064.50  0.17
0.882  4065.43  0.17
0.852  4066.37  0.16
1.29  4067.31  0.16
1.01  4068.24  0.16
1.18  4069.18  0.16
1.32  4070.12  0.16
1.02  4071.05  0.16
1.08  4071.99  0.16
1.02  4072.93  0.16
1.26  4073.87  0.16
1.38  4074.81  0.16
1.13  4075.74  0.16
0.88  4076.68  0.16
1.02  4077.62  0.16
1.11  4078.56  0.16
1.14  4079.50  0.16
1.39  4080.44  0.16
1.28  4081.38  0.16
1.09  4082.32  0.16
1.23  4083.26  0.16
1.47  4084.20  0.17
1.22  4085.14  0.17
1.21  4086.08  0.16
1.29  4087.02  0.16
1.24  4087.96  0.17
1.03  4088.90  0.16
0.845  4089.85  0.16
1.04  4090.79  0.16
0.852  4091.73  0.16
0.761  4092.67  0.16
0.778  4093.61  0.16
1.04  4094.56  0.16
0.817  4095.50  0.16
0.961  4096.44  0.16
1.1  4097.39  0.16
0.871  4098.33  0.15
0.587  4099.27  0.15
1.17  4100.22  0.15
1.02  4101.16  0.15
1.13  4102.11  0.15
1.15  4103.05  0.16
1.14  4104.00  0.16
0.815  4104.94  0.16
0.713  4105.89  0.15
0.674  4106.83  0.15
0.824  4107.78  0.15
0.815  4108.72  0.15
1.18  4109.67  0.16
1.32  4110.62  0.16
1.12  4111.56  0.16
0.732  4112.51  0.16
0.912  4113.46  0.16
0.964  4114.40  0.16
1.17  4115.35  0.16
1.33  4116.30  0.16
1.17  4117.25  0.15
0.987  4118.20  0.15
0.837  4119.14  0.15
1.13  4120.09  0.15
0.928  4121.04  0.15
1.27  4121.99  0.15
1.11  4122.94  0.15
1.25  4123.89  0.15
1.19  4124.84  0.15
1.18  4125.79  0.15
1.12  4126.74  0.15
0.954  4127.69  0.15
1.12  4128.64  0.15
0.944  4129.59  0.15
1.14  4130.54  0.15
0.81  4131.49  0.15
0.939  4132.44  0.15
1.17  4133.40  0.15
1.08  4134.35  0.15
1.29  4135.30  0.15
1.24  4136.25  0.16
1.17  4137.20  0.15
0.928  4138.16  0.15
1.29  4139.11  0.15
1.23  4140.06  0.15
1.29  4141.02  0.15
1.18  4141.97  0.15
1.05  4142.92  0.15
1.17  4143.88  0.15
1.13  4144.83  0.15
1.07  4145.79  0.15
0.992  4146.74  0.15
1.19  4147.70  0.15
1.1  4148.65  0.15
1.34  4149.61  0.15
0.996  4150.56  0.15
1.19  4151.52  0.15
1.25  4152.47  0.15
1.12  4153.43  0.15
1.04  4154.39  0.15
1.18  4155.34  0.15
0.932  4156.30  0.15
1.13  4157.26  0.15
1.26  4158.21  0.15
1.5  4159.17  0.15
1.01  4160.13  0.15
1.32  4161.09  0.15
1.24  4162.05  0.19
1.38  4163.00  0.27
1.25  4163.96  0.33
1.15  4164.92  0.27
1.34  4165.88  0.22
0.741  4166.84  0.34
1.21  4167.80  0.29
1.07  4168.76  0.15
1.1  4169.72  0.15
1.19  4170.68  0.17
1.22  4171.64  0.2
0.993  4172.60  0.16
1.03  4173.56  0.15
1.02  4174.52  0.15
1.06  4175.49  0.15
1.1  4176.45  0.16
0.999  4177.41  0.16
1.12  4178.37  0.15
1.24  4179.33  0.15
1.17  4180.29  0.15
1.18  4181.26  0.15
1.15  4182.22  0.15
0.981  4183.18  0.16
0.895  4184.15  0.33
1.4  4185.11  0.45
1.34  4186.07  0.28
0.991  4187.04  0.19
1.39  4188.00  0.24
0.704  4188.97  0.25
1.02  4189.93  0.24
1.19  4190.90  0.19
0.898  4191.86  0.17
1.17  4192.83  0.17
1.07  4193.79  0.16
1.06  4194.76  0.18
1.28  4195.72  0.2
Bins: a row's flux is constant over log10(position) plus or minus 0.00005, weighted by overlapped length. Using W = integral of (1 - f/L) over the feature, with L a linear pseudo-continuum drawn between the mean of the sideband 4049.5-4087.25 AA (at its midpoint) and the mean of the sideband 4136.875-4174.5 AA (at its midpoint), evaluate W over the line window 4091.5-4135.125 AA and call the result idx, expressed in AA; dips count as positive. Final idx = 5.6 AA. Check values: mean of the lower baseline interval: 1.16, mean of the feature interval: 1.01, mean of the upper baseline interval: 1.15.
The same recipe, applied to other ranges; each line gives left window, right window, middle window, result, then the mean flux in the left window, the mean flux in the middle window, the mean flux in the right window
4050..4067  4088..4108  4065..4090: -2.7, 1.14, 1.15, 0.928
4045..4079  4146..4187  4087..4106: 3.0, 1.15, 0.966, 1.14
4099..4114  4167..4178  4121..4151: -3.2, 0.961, 1.12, 1.08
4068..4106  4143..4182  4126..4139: 0.4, 1.07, 1.08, 1.14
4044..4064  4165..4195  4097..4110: 2.4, 1.18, 0.939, 1.1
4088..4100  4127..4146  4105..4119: 0.2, 0.908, 0.985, 1.11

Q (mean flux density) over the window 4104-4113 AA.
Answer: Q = 0.923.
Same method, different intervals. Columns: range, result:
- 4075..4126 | 1.05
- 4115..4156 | 1.12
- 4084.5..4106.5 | 0.992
